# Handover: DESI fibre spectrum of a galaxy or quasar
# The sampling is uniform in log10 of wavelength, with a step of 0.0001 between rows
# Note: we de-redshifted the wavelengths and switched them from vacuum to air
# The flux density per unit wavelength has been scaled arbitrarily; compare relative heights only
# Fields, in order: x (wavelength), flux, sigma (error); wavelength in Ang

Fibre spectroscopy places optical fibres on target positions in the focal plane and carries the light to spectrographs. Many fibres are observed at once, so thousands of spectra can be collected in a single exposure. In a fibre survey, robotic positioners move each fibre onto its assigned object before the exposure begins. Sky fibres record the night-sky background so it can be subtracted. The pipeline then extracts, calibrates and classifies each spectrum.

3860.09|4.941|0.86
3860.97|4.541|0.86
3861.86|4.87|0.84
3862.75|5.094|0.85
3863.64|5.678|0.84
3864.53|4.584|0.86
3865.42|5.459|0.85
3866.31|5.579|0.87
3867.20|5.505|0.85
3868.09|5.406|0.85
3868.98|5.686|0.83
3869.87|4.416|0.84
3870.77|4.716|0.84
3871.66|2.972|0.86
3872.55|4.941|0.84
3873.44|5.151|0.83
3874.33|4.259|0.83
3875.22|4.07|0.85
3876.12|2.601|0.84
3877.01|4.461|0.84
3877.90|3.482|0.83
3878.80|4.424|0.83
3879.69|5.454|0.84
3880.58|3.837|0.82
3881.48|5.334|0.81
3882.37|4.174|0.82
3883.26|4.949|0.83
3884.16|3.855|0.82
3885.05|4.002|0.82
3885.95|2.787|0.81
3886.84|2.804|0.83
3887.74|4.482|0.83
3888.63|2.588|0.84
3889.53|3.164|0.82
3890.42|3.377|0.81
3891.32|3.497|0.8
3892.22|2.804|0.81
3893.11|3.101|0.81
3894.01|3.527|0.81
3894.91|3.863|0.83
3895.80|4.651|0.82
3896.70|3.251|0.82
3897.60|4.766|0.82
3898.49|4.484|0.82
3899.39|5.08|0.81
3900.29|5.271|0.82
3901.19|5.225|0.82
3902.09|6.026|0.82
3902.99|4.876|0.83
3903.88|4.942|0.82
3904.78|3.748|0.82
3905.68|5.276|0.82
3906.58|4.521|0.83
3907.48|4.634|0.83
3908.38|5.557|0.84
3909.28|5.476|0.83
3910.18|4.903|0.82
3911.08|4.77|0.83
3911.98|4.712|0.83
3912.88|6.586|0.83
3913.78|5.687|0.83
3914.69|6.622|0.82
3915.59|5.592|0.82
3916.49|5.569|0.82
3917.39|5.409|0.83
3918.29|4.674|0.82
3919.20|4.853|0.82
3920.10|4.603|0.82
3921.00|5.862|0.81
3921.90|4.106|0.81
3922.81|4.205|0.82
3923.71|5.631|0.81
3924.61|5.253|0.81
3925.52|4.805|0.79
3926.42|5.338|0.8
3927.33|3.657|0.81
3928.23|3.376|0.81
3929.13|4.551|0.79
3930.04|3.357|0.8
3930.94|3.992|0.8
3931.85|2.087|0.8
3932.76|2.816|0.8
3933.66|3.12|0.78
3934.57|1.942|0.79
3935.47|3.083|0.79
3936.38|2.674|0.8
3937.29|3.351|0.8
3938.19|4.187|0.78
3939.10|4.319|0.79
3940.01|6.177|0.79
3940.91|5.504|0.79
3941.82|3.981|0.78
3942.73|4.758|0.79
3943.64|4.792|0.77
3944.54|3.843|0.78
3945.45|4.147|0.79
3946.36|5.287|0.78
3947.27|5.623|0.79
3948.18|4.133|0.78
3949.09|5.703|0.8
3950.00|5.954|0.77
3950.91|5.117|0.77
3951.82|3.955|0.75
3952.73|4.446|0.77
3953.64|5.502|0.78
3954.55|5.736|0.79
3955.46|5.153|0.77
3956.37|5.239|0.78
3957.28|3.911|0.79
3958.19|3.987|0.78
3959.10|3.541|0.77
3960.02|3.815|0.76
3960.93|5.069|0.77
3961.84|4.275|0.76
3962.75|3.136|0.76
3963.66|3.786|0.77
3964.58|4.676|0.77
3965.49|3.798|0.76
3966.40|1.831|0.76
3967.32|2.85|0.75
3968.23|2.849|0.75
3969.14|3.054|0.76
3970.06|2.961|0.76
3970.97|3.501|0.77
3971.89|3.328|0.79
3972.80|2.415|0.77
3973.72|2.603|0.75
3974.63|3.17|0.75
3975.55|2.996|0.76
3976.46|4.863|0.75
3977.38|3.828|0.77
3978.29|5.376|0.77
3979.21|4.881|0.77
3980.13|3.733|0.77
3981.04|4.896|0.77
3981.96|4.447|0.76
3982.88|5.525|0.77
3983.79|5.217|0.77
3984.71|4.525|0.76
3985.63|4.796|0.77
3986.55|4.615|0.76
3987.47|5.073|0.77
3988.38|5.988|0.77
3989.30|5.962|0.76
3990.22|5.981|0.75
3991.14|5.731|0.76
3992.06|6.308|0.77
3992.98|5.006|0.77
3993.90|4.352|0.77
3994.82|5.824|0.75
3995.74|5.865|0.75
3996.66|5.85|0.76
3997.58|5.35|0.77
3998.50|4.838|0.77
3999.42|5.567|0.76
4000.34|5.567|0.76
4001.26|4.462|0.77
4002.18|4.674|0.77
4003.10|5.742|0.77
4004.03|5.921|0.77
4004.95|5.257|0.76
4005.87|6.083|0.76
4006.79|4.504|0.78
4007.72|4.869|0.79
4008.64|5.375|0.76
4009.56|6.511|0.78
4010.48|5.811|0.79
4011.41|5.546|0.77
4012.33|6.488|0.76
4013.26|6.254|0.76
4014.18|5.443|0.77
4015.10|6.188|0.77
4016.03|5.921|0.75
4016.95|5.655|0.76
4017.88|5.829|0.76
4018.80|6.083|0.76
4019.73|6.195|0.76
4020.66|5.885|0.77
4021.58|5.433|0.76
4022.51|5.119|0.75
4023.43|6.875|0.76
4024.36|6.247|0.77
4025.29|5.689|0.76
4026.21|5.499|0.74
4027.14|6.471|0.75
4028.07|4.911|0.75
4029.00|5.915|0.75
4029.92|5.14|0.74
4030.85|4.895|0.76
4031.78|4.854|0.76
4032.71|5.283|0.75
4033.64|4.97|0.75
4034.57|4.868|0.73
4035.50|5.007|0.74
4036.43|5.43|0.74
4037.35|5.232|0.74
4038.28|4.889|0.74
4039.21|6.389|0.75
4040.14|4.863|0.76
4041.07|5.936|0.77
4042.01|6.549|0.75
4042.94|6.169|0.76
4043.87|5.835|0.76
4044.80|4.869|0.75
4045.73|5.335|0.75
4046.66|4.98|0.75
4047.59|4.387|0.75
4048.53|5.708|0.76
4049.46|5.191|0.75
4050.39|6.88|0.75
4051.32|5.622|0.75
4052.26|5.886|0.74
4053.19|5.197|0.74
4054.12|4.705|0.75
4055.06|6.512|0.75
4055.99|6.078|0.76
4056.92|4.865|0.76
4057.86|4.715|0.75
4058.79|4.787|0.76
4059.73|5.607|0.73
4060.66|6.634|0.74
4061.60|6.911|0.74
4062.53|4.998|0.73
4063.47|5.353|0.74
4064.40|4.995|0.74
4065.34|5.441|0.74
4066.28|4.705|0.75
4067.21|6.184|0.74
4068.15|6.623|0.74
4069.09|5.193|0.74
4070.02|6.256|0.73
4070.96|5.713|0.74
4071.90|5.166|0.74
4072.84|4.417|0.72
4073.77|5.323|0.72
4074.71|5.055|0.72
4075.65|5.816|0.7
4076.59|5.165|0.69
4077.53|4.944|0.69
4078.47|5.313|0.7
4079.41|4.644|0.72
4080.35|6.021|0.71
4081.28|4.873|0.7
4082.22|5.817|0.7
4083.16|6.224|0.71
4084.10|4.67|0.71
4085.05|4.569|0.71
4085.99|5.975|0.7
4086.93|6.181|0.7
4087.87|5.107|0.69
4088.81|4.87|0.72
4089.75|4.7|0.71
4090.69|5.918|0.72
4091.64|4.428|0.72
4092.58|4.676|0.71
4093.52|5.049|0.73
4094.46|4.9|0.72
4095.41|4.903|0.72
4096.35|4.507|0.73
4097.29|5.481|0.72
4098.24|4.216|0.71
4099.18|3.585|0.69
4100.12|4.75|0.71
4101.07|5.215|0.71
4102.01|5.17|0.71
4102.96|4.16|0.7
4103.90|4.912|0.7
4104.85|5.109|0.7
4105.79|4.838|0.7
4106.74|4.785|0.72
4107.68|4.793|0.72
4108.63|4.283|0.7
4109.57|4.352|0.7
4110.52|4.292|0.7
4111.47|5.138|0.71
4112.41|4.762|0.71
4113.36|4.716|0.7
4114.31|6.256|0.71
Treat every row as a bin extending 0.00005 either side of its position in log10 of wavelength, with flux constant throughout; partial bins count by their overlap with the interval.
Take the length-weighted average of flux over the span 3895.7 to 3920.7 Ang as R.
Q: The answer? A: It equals 5.07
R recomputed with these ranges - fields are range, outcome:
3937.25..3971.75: 4.32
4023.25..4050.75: 5.49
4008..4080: 5.55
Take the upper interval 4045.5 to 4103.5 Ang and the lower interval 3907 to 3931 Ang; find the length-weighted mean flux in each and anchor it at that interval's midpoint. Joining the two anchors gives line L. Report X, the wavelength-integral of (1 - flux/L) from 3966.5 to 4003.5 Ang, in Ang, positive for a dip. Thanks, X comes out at 3.7 Ang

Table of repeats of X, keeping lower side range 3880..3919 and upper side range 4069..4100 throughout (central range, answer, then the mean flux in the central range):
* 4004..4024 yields -3.6 Ang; 5.78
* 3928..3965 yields 3.4 Ang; 4.25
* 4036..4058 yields -2.2 Ang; 5.52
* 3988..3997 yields -1.6 Ang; 5.68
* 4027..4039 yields -0.6 Ang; 5.21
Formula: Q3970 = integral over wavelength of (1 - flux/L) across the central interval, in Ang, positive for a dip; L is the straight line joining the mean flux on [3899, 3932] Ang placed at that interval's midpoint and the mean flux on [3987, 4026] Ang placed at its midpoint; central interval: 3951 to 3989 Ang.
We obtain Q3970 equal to 8.57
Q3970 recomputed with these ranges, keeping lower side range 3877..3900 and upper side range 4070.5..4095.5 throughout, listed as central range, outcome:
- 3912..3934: -2.7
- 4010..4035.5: -4.6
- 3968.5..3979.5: 2.3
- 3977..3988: -0.5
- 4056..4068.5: -1.1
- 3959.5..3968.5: 1.6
